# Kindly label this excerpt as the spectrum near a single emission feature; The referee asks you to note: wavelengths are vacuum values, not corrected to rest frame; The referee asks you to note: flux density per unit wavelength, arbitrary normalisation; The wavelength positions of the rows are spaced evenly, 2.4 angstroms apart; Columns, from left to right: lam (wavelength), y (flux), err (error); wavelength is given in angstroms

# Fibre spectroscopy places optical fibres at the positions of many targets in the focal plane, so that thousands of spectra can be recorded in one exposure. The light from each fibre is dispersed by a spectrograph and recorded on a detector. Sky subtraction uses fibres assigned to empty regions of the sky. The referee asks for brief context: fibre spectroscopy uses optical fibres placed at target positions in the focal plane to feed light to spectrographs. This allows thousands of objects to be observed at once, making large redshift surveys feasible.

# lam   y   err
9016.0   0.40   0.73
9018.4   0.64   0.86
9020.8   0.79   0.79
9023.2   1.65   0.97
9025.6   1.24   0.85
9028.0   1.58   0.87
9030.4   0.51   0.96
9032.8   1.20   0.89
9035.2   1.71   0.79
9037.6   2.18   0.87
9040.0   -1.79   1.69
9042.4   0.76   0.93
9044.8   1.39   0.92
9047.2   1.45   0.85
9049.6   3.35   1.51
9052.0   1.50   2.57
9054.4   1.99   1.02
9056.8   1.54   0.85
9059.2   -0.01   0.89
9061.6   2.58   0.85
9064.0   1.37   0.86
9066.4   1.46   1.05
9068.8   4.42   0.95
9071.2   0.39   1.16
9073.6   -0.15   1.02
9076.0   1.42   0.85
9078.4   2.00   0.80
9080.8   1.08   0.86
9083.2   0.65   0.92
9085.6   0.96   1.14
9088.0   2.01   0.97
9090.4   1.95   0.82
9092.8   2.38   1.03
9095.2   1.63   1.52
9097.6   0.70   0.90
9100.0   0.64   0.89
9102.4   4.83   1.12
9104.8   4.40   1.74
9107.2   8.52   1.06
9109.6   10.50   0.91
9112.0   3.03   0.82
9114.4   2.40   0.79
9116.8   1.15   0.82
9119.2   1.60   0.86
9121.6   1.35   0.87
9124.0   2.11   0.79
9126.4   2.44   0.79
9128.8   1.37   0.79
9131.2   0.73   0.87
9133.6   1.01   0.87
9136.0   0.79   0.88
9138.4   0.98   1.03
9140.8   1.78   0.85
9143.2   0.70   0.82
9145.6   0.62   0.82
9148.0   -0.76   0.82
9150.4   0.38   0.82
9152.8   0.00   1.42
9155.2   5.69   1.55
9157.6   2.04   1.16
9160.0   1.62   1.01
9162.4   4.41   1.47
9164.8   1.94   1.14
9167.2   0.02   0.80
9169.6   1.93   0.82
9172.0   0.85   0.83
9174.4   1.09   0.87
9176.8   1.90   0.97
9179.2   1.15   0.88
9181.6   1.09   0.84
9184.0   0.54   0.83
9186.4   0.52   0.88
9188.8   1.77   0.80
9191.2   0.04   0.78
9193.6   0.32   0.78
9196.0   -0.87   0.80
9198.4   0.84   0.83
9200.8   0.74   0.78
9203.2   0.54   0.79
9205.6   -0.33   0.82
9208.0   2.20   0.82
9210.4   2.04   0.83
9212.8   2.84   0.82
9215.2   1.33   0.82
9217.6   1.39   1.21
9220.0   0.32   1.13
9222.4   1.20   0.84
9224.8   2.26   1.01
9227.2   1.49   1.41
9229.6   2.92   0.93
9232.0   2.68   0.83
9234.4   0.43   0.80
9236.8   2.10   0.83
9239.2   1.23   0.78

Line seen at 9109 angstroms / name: H-gamma 4340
